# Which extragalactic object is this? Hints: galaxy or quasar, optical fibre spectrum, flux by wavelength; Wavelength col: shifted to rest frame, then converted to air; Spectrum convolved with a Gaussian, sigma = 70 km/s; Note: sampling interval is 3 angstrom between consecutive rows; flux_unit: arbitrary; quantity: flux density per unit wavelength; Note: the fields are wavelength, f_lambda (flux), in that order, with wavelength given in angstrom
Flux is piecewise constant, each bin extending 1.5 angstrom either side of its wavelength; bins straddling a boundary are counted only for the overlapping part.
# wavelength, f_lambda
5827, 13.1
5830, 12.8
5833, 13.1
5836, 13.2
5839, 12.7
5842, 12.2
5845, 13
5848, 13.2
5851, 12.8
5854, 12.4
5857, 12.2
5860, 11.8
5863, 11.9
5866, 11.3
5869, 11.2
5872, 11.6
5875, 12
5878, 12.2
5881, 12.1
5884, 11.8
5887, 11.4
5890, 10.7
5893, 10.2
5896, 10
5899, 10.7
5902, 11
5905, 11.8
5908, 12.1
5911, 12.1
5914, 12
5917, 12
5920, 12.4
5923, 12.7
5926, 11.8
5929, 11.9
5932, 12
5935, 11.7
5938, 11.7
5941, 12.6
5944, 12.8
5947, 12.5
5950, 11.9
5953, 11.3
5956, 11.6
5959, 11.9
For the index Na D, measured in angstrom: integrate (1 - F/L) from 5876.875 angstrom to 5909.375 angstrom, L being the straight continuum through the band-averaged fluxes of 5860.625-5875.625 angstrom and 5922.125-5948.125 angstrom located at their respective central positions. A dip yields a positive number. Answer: 1.5 angstrom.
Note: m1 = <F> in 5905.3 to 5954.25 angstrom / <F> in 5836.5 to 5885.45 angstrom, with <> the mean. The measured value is 0.99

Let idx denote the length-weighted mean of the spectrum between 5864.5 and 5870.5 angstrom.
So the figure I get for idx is 11.2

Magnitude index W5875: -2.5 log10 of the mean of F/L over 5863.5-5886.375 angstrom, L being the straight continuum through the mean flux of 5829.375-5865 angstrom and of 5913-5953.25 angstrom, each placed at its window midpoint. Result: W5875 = 0.06 mag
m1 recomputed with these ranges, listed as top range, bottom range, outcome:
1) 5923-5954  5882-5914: 1.07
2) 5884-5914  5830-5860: 0.88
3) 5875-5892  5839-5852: 0.91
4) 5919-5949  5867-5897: 1.08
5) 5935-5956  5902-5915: 1.02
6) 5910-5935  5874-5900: 1.08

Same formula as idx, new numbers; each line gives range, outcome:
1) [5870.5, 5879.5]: 11.9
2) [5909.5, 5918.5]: 12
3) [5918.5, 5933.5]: 12.2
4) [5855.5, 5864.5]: 12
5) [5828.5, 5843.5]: 12.8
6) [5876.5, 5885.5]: 12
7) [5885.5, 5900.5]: 10.6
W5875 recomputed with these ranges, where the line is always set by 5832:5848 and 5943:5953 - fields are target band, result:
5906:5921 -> 0.03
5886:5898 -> 0.19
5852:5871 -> 0.08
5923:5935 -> 0.03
